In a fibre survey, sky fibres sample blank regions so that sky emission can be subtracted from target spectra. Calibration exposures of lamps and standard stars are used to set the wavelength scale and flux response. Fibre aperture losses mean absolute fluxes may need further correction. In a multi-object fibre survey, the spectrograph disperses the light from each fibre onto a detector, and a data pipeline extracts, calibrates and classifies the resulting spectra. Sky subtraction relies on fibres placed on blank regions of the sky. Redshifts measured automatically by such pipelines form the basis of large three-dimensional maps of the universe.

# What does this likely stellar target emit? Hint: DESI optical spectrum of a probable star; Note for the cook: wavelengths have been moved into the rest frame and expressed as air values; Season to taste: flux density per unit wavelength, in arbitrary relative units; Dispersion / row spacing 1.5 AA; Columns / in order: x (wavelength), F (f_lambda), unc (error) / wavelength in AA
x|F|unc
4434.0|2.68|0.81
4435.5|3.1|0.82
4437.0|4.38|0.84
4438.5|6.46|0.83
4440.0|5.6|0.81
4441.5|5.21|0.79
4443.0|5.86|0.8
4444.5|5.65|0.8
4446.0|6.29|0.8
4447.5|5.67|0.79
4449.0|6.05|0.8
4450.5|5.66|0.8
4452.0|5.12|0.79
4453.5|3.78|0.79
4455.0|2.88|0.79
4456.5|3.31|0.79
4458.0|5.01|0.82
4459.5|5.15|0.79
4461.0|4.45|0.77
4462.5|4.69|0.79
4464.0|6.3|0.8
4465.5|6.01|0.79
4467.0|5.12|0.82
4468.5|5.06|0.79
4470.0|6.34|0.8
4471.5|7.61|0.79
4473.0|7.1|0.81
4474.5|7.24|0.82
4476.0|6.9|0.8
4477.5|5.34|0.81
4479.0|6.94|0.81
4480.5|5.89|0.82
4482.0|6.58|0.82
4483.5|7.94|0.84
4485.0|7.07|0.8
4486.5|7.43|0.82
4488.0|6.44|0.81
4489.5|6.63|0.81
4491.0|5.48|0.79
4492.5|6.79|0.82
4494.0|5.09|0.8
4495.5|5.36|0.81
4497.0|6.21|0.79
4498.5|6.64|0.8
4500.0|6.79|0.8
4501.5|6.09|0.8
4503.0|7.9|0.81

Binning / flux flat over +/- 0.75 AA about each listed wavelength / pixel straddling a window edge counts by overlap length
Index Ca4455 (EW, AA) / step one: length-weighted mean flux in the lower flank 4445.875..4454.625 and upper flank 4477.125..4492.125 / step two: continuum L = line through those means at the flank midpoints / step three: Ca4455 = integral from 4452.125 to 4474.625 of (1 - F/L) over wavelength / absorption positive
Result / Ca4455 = 2.1 AA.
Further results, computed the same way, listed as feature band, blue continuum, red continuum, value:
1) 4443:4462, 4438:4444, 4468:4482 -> 3.3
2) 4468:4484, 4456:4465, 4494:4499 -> -3.9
